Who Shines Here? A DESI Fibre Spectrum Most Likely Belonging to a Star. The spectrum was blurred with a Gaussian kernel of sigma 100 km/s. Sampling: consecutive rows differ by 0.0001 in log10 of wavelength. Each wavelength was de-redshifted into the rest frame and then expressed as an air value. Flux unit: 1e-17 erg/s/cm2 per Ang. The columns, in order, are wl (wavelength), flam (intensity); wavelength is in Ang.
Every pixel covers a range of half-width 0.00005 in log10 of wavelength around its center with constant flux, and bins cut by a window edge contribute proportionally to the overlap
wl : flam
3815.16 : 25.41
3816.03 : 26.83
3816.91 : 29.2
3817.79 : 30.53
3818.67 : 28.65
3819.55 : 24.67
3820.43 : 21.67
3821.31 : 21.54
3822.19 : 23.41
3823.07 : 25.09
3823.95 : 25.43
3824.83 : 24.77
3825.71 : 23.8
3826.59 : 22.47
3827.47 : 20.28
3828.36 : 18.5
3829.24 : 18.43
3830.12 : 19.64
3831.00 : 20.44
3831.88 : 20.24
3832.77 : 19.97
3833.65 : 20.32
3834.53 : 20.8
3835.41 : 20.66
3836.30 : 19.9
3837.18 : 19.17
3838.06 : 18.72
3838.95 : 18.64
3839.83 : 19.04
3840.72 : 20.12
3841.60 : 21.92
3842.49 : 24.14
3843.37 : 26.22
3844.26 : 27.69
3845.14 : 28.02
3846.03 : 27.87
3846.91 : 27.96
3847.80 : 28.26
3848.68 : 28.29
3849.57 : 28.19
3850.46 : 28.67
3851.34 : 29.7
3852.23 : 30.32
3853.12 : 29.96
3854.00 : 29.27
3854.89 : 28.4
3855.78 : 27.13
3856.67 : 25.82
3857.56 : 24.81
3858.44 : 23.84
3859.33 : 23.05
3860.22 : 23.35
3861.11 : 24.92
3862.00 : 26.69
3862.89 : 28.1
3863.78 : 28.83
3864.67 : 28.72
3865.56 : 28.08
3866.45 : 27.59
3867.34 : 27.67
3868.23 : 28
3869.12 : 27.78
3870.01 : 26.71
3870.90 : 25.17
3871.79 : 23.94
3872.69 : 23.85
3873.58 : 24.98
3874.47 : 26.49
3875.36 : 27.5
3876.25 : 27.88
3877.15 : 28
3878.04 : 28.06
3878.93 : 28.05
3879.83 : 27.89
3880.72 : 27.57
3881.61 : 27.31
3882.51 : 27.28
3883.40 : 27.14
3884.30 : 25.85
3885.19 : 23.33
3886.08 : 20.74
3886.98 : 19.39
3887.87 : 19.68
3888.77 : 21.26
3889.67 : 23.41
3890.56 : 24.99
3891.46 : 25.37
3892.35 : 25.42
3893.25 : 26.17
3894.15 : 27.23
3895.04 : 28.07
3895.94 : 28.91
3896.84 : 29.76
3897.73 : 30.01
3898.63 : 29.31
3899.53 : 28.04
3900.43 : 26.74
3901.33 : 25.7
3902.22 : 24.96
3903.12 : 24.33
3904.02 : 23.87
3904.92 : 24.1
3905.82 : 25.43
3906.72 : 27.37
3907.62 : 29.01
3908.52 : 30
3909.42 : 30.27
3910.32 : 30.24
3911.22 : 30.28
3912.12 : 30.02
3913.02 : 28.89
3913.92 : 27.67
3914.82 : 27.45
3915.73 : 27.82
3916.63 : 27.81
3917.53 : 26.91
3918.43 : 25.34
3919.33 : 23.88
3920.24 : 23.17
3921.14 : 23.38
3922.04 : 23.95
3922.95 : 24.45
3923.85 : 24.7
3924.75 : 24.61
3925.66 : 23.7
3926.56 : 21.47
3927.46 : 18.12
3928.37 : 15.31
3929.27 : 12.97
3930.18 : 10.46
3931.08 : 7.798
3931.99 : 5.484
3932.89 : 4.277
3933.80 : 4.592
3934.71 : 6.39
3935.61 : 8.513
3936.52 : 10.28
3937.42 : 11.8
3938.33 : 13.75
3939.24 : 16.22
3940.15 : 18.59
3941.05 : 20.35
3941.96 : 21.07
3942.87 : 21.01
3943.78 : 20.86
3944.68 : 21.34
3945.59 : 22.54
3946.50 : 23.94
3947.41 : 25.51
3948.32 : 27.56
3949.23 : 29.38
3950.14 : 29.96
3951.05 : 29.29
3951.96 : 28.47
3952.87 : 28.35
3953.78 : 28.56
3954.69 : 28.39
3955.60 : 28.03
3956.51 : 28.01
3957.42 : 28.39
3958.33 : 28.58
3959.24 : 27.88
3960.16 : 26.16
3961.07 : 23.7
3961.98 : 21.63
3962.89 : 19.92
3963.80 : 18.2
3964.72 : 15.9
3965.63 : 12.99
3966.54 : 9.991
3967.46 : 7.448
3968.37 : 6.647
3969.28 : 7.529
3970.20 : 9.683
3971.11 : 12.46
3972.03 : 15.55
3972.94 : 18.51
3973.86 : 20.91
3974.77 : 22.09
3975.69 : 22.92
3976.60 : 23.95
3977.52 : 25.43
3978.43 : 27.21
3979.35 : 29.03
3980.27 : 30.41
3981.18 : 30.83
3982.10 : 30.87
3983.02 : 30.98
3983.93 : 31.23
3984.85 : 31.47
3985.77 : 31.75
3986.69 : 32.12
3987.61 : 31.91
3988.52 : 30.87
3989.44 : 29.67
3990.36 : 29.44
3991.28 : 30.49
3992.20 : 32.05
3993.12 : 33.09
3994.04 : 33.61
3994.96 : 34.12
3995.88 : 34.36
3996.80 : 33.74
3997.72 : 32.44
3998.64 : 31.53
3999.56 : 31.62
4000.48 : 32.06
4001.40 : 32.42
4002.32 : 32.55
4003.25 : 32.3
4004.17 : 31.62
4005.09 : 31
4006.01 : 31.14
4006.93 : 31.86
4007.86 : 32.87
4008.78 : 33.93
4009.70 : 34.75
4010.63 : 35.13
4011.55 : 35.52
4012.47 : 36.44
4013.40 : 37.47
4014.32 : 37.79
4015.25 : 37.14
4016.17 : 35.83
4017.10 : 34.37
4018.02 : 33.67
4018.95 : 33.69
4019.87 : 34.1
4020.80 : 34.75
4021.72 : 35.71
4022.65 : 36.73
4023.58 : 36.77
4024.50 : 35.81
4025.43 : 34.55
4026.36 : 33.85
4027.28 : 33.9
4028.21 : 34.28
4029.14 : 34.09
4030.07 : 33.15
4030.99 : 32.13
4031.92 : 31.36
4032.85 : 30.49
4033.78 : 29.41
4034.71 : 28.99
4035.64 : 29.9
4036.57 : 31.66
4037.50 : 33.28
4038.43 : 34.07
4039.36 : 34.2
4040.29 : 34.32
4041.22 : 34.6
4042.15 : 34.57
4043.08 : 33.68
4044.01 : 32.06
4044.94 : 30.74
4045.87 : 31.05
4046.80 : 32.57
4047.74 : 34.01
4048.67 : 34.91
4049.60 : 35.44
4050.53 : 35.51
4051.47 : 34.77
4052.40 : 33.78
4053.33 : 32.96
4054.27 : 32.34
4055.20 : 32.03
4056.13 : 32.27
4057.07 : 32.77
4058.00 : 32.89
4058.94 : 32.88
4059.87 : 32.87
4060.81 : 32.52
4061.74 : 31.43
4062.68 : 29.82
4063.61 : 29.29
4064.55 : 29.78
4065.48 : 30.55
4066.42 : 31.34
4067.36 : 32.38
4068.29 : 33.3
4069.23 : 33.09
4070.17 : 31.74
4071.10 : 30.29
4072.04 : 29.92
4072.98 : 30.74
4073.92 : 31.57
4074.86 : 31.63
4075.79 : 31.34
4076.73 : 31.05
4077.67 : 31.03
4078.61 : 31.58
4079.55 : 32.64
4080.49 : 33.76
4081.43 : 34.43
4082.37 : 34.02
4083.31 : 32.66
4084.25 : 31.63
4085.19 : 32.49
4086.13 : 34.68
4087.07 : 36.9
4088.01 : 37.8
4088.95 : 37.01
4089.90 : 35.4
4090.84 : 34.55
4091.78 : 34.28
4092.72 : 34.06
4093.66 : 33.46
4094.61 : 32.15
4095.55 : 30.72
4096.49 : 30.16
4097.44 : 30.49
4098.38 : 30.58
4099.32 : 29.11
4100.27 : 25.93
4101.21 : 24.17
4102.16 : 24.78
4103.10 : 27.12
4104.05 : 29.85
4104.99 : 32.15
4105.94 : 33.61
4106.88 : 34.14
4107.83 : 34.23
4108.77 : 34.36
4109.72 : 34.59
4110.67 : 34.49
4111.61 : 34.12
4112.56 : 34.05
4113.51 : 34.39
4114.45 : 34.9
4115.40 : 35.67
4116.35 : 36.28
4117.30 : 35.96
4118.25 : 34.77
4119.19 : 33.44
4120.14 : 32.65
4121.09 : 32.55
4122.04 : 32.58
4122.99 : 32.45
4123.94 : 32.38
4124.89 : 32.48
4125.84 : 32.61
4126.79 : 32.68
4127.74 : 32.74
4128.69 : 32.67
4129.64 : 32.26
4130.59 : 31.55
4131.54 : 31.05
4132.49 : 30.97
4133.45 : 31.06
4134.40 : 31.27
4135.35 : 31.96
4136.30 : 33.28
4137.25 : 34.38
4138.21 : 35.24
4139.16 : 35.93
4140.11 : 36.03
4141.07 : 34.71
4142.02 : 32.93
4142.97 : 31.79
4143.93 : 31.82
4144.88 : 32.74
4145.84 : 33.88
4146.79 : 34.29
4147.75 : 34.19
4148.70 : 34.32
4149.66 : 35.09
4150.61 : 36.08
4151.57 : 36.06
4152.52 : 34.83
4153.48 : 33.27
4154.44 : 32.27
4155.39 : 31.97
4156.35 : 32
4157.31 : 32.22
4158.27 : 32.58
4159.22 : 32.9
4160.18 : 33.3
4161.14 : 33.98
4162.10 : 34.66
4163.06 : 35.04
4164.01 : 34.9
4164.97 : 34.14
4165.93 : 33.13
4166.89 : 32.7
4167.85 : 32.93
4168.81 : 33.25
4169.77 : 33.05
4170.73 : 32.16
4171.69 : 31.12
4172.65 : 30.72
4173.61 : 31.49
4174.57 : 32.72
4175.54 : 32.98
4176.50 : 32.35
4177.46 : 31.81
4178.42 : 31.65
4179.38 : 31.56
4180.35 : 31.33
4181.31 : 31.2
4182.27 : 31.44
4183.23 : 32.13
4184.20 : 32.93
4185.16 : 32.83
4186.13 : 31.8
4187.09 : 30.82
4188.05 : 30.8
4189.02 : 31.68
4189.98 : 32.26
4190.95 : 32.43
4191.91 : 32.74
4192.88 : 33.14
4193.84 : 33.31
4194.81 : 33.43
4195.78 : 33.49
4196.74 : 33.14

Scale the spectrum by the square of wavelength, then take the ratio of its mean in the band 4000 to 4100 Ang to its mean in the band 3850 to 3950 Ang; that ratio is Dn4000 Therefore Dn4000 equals 1.5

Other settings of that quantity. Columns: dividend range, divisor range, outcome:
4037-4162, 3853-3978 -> 1.55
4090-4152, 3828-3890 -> 1.50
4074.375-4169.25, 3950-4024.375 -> 1.24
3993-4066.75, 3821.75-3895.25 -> 1.45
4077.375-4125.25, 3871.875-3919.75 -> 1.37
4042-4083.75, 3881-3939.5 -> 1.54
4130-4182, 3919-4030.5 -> 1.39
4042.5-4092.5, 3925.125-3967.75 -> 1.78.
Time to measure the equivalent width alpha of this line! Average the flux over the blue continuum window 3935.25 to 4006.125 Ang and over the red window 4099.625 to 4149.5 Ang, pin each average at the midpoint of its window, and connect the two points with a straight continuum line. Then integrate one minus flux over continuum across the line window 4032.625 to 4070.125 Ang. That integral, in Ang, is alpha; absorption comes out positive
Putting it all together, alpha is -4.4 Ang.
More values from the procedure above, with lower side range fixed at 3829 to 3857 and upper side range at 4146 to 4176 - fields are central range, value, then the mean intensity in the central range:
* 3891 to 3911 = -1.1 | 27.3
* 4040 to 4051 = -1.3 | 33.6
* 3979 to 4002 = -2.6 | 31.7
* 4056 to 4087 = -1.2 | 32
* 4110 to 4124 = -0.9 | 34.1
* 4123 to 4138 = 0.1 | 32.3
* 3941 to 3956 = 0.9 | 25.7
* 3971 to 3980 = 1.8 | 22.3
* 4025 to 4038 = -1.1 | 32.2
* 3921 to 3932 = 3.3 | 18.5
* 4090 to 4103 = 0.5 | 30.4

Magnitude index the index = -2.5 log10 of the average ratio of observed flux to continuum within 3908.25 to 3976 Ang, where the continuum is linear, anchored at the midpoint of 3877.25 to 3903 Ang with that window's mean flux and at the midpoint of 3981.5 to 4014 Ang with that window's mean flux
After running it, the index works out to 0.36 mag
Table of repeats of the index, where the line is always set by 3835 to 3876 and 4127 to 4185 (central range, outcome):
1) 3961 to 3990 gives 0.27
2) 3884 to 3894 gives 0.14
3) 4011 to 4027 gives -0.20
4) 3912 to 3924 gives 0.05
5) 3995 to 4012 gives -0.12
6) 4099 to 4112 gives 0.03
